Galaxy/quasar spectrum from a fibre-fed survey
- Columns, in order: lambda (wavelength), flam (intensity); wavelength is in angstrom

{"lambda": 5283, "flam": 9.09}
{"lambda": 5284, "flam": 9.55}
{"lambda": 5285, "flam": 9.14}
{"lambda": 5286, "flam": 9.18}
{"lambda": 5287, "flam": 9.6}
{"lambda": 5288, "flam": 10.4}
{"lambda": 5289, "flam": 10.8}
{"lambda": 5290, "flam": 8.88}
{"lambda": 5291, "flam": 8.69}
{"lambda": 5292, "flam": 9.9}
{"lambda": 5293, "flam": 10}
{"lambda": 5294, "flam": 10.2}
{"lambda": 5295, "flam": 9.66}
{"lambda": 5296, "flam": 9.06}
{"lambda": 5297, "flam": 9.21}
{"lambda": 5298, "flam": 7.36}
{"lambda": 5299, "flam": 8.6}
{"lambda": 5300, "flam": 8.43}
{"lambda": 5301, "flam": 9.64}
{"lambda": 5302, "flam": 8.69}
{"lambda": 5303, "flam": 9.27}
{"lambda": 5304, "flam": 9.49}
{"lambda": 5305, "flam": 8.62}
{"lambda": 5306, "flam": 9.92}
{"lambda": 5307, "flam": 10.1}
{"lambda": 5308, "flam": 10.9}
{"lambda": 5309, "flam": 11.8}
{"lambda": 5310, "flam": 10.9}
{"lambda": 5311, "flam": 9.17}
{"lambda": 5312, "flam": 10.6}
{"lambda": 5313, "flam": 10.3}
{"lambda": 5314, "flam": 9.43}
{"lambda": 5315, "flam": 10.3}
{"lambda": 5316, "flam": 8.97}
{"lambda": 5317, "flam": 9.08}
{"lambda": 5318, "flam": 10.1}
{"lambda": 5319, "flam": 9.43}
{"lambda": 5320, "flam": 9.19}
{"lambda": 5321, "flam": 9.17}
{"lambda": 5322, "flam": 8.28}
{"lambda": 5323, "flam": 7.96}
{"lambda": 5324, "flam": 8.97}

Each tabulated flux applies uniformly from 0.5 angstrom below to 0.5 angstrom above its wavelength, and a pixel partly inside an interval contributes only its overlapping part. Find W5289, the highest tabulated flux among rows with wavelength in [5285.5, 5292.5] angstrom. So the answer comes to 10.8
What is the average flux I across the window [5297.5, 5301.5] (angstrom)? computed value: 8.51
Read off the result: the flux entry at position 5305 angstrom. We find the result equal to 8.62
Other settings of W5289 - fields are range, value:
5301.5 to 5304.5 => 9.49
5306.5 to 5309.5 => 11.8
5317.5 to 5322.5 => 10.1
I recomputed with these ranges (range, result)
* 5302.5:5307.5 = 9.48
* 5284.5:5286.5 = 9.16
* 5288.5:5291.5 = 9.46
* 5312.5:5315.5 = 10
